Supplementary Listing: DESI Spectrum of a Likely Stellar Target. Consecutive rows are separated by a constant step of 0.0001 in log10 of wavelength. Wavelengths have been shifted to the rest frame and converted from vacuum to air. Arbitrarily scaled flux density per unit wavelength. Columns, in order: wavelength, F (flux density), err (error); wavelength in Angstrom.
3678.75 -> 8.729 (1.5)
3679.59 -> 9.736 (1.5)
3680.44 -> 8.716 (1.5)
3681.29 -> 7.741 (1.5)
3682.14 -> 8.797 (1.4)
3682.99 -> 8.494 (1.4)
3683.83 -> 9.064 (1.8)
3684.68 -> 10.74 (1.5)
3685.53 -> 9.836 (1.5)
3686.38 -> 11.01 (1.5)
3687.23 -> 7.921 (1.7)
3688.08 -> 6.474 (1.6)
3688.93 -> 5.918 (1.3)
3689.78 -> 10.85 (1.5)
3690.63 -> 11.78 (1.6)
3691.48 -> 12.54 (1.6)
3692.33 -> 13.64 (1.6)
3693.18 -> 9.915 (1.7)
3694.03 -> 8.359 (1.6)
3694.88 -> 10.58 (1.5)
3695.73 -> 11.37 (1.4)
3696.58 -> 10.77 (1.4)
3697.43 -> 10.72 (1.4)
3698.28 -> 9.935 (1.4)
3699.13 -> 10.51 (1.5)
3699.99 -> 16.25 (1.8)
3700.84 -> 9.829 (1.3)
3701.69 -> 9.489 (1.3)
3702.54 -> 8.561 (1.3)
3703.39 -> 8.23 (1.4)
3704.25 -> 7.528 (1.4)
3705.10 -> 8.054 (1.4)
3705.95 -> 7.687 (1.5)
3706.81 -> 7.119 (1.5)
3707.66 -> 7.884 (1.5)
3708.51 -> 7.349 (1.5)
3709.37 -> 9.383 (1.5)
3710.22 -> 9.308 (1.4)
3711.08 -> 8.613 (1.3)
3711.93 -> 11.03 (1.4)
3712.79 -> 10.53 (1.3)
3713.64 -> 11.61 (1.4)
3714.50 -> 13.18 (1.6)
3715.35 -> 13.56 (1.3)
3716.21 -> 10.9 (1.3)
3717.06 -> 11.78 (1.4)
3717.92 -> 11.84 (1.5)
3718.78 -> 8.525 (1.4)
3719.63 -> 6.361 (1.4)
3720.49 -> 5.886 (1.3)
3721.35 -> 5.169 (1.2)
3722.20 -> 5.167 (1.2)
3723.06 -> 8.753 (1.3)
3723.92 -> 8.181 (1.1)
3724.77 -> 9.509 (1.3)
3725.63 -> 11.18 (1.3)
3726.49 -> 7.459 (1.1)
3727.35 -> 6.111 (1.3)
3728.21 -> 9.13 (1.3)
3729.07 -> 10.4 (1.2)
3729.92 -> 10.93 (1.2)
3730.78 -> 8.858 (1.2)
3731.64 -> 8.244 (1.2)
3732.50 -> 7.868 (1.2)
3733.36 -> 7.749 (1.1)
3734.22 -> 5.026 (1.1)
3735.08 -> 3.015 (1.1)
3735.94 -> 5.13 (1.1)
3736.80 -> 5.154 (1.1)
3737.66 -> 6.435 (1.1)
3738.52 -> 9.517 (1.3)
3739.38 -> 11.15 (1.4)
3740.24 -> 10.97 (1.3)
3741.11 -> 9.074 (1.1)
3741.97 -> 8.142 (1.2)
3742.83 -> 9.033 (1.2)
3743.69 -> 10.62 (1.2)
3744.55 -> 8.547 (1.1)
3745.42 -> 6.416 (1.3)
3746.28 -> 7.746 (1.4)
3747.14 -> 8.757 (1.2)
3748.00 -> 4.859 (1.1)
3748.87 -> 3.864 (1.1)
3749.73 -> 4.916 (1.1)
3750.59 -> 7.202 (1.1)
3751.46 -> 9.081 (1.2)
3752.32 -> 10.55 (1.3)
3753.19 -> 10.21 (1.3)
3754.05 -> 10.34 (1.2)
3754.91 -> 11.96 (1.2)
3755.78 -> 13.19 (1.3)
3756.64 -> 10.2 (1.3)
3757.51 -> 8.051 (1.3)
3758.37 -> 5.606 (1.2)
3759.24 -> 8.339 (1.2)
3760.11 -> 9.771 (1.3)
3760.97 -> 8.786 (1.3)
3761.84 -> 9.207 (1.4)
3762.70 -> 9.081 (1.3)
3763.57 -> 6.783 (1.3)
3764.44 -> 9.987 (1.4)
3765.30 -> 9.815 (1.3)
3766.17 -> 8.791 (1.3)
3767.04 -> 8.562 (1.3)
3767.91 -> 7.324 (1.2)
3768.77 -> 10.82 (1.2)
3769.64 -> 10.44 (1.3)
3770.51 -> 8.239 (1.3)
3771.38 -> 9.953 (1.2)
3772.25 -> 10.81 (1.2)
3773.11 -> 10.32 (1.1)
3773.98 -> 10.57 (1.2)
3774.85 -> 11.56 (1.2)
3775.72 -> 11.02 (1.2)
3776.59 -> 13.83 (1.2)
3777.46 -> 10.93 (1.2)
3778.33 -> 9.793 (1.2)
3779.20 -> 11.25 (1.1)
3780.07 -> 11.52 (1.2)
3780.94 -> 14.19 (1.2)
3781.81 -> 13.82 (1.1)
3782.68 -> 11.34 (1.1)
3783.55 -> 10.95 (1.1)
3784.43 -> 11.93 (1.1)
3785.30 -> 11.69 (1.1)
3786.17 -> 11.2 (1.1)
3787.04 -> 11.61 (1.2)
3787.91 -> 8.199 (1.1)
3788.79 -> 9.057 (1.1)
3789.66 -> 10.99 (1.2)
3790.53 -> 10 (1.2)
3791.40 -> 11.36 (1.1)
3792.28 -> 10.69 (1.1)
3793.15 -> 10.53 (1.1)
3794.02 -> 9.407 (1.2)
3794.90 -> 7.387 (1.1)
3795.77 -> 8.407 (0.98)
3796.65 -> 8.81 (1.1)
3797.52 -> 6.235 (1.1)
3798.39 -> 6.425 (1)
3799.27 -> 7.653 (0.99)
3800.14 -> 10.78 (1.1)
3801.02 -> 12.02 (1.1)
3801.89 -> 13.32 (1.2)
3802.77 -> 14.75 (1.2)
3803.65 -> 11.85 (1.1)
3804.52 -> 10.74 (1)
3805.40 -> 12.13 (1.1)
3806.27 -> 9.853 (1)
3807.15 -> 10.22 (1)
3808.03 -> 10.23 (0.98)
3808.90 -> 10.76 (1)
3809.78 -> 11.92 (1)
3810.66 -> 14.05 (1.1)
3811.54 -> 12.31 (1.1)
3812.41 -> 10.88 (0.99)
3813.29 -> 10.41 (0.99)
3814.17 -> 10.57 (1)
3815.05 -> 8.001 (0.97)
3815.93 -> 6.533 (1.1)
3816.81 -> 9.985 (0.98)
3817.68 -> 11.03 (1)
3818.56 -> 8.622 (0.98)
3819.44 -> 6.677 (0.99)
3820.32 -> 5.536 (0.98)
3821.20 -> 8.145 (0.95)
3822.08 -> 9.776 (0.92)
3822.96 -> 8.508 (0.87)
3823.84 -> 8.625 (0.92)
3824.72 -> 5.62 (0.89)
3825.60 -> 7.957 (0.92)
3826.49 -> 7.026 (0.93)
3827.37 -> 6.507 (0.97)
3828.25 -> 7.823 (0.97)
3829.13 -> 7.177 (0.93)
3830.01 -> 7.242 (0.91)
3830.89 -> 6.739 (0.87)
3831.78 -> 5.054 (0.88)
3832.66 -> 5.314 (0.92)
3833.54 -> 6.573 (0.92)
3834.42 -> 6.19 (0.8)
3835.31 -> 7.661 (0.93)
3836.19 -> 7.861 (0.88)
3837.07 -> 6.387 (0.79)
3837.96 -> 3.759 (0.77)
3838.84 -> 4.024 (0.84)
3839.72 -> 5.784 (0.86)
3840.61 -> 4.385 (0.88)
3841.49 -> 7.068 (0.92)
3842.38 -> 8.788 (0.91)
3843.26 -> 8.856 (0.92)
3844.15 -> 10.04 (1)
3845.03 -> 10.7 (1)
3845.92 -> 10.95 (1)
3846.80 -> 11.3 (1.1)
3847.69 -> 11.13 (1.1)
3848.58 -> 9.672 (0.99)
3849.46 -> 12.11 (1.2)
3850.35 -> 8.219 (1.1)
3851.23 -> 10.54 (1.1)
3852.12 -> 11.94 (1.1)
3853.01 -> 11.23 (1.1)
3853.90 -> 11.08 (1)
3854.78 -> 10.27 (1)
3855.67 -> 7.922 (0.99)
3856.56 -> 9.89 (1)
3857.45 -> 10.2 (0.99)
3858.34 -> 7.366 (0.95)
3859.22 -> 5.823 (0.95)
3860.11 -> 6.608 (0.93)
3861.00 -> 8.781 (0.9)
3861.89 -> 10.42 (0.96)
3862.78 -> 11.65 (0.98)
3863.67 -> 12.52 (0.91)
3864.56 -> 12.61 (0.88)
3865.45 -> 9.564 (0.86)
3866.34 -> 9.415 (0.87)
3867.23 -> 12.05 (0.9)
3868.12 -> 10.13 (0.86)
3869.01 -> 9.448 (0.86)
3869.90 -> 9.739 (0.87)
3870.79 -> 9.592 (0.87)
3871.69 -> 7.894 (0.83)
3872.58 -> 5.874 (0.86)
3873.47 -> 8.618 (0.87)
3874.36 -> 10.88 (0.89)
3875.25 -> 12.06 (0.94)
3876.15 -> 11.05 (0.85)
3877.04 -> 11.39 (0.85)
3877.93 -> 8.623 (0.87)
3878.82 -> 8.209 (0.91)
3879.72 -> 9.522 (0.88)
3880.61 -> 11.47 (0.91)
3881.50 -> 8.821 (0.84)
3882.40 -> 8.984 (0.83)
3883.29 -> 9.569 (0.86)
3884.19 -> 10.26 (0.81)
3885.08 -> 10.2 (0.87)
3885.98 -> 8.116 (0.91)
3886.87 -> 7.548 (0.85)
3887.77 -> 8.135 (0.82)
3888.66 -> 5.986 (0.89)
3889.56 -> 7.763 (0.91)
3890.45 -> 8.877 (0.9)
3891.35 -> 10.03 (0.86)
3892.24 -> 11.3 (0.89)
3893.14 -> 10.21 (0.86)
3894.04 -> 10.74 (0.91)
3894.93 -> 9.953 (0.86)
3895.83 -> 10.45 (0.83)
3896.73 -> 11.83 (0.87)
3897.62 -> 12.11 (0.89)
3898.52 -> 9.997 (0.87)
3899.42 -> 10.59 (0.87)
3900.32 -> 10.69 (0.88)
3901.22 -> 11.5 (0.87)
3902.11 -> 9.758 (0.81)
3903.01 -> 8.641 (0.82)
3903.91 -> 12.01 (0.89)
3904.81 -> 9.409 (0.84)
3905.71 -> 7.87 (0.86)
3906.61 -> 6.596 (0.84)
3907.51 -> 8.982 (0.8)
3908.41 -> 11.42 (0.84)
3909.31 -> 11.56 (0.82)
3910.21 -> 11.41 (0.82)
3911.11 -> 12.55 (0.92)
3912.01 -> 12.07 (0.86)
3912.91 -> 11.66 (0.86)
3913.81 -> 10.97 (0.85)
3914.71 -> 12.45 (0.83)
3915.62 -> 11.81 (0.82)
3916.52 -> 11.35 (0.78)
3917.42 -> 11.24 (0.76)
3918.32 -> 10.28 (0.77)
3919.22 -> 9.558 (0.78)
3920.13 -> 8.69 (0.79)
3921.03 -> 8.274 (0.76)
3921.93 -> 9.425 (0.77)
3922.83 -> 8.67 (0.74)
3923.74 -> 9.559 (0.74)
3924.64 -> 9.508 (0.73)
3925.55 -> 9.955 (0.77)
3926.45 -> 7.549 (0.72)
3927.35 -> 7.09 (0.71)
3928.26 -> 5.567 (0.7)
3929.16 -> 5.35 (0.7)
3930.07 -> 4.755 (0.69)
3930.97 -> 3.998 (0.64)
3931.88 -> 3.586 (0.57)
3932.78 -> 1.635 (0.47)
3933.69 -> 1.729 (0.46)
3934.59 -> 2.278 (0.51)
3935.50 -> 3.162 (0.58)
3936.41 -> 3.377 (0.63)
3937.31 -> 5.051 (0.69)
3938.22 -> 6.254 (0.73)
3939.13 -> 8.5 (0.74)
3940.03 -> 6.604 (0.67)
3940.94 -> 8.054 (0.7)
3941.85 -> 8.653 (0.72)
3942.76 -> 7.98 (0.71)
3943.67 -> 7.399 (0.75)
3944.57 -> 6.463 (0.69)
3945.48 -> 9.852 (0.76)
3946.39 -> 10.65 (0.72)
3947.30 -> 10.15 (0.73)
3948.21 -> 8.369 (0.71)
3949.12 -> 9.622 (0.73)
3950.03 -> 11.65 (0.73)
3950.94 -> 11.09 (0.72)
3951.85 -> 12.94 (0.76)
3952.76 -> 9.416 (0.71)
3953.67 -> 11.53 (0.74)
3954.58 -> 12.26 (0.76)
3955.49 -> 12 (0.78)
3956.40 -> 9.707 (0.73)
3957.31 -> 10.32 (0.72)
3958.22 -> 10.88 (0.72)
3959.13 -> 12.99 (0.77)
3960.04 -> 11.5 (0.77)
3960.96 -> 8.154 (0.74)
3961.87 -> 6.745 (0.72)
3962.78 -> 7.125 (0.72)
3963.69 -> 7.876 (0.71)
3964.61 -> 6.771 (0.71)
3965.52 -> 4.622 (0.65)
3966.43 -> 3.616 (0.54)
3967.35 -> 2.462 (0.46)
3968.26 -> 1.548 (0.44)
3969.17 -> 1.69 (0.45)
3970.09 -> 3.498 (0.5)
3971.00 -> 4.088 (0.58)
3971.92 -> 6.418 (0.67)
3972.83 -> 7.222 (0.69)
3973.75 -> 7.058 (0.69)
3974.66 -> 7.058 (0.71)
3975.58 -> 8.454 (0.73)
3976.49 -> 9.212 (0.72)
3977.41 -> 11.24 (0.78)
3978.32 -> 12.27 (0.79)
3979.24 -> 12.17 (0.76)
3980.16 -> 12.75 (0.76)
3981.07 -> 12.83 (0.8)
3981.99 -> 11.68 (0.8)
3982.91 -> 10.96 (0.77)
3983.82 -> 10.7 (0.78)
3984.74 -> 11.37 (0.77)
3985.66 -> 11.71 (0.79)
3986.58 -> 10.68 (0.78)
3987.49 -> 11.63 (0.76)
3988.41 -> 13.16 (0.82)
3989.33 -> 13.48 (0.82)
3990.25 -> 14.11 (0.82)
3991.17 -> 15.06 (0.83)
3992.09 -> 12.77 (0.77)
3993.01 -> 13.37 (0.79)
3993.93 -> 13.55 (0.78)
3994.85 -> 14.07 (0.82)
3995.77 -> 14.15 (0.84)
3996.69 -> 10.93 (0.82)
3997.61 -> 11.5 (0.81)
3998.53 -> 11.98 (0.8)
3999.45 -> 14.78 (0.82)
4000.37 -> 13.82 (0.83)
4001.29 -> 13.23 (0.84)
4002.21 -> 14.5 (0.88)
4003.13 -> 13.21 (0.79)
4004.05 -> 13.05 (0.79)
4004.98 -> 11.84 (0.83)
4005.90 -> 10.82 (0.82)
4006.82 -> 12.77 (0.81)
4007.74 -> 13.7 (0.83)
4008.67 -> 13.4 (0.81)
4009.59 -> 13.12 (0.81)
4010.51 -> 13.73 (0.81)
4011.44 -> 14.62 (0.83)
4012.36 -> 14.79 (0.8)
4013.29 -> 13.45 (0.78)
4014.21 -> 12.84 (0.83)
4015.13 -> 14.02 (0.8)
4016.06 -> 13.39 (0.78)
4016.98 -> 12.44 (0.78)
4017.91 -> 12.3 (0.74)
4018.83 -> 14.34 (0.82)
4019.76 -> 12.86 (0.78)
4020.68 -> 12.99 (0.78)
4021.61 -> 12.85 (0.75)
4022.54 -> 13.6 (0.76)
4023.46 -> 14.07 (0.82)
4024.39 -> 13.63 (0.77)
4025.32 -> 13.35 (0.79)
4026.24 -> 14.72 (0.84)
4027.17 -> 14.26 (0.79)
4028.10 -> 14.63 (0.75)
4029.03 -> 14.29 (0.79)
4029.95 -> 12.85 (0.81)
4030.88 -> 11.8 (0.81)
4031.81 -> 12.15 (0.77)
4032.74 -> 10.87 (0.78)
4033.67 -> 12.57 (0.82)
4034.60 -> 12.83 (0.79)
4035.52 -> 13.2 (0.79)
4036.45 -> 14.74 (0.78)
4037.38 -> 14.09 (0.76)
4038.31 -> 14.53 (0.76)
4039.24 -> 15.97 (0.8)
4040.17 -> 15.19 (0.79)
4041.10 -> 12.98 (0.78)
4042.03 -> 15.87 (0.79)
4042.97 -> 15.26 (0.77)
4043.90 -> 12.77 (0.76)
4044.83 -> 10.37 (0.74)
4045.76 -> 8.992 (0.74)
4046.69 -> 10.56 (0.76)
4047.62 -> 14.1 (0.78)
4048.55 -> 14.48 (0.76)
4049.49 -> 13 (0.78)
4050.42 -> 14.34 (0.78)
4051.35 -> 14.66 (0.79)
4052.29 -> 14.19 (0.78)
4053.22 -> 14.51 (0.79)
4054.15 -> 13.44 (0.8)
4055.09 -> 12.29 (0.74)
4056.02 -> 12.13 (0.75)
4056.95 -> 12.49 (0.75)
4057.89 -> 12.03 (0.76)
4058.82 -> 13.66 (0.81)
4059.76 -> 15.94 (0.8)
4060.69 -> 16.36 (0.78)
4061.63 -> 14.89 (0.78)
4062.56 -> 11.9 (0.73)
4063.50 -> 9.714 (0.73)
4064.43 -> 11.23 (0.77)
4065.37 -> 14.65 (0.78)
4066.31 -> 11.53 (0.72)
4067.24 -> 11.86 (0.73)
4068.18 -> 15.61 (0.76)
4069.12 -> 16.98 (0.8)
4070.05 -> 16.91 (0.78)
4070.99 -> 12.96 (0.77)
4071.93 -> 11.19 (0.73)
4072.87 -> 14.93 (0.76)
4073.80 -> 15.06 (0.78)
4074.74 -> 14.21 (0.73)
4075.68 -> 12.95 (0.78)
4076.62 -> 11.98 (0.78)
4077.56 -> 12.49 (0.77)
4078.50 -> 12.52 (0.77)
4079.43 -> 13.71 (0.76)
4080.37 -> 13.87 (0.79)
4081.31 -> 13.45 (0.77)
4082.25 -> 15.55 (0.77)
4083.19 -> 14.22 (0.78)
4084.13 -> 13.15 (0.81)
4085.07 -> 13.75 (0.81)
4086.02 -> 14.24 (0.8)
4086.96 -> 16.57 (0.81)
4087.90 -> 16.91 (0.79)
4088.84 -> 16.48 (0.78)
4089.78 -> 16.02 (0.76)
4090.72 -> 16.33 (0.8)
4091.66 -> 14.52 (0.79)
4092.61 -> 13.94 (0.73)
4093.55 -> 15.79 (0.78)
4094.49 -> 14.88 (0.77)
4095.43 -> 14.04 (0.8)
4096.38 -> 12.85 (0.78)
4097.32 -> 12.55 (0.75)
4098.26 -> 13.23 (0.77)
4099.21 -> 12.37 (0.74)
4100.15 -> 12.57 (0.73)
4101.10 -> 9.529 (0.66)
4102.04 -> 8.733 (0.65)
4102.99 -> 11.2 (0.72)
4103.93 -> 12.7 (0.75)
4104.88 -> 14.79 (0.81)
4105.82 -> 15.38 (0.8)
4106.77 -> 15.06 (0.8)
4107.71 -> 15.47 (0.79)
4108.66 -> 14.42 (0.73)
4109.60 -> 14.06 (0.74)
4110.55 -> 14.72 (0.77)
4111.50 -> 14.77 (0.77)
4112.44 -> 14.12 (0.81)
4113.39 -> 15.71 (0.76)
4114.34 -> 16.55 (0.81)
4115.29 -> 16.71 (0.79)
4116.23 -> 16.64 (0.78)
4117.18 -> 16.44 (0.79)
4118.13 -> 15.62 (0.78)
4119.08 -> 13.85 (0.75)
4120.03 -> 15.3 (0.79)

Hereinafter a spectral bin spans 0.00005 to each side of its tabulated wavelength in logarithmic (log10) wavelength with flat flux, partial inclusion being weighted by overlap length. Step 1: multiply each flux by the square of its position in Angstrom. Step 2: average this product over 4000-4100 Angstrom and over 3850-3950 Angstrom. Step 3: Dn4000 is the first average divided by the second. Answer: 1.62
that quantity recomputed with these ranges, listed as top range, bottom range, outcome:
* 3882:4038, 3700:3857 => 1.24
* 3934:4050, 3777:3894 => 1.28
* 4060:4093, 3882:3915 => 1.53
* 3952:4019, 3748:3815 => 1.20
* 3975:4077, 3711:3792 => 1.62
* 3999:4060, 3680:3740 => 1.74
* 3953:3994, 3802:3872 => 1.12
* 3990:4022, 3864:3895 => 1.48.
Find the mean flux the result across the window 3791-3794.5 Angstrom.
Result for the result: 10.4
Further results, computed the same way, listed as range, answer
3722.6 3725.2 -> 8.78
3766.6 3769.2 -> 8.91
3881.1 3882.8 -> 8.87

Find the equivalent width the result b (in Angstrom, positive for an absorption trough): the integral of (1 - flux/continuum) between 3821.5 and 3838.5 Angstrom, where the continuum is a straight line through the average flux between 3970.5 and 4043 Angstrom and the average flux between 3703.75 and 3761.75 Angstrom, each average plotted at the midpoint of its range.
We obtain 5.2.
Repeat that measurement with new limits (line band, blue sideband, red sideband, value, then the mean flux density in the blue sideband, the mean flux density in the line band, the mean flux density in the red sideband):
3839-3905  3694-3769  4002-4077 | 7.69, 8.85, 9.67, 13.4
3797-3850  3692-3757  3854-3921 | 4.06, 8.96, 8.8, 9.91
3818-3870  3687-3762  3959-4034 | 7.77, 8.95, 8.53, 11.4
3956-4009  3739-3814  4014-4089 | 9.73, 9.96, 10.4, 13.6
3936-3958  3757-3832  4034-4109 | 5.18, 9.69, 9.11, 13.7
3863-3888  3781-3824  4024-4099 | 3.16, 10.2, 9.75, 13.7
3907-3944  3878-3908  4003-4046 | 8.41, 9.57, 8.04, 13.3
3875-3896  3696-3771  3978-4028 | 3.16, 8.83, 9.52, 13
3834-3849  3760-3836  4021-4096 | 3.48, 9.6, 7.91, 13.8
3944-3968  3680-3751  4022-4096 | 6.21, 8.87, 9.11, 13.8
